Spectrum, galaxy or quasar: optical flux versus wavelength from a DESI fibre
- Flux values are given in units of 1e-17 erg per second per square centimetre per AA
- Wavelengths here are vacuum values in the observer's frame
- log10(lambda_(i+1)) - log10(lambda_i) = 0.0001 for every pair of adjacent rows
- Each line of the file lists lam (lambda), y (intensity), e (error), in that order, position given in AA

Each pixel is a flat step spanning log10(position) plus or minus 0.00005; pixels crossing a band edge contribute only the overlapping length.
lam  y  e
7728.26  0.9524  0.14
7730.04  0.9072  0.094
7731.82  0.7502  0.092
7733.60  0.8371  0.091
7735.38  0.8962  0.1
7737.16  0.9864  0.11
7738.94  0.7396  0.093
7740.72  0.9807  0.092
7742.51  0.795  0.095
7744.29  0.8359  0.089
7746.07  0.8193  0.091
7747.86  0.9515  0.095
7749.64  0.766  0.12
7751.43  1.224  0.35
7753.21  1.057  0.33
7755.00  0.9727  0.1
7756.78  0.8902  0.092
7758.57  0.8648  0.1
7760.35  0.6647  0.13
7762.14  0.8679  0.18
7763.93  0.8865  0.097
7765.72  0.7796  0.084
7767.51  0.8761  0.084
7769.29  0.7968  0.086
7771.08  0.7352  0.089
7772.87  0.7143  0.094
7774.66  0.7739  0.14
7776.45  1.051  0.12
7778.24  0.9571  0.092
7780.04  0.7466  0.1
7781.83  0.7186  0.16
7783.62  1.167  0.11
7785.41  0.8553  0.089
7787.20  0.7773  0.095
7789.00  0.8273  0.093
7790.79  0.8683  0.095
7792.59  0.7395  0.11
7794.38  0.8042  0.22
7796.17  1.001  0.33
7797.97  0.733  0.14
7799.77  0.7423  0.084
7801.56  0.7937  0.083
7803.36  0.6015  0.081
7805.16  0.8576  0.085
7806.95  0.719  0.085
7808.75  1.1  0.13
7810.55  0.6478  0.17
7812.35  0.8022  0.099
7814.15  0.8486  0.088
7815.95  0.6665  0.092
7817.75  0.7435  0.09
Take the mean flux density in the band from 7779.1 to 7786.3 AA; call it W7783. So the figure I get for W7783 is 0.872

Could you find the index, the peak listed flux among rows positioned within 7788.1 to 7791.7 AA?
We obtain 0.8683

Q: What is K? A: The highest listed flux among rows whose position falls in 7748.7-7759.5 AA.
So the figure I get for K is 1.224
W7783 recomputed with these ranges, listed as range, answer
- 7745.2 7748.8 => 0.884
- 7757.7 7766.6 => 0.813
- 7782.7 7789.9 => 0.907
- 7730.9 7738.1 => 0.867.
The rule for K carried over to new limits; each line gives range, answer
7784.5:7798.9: 1.001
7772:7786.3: 1.167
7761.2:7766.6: 0.8865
